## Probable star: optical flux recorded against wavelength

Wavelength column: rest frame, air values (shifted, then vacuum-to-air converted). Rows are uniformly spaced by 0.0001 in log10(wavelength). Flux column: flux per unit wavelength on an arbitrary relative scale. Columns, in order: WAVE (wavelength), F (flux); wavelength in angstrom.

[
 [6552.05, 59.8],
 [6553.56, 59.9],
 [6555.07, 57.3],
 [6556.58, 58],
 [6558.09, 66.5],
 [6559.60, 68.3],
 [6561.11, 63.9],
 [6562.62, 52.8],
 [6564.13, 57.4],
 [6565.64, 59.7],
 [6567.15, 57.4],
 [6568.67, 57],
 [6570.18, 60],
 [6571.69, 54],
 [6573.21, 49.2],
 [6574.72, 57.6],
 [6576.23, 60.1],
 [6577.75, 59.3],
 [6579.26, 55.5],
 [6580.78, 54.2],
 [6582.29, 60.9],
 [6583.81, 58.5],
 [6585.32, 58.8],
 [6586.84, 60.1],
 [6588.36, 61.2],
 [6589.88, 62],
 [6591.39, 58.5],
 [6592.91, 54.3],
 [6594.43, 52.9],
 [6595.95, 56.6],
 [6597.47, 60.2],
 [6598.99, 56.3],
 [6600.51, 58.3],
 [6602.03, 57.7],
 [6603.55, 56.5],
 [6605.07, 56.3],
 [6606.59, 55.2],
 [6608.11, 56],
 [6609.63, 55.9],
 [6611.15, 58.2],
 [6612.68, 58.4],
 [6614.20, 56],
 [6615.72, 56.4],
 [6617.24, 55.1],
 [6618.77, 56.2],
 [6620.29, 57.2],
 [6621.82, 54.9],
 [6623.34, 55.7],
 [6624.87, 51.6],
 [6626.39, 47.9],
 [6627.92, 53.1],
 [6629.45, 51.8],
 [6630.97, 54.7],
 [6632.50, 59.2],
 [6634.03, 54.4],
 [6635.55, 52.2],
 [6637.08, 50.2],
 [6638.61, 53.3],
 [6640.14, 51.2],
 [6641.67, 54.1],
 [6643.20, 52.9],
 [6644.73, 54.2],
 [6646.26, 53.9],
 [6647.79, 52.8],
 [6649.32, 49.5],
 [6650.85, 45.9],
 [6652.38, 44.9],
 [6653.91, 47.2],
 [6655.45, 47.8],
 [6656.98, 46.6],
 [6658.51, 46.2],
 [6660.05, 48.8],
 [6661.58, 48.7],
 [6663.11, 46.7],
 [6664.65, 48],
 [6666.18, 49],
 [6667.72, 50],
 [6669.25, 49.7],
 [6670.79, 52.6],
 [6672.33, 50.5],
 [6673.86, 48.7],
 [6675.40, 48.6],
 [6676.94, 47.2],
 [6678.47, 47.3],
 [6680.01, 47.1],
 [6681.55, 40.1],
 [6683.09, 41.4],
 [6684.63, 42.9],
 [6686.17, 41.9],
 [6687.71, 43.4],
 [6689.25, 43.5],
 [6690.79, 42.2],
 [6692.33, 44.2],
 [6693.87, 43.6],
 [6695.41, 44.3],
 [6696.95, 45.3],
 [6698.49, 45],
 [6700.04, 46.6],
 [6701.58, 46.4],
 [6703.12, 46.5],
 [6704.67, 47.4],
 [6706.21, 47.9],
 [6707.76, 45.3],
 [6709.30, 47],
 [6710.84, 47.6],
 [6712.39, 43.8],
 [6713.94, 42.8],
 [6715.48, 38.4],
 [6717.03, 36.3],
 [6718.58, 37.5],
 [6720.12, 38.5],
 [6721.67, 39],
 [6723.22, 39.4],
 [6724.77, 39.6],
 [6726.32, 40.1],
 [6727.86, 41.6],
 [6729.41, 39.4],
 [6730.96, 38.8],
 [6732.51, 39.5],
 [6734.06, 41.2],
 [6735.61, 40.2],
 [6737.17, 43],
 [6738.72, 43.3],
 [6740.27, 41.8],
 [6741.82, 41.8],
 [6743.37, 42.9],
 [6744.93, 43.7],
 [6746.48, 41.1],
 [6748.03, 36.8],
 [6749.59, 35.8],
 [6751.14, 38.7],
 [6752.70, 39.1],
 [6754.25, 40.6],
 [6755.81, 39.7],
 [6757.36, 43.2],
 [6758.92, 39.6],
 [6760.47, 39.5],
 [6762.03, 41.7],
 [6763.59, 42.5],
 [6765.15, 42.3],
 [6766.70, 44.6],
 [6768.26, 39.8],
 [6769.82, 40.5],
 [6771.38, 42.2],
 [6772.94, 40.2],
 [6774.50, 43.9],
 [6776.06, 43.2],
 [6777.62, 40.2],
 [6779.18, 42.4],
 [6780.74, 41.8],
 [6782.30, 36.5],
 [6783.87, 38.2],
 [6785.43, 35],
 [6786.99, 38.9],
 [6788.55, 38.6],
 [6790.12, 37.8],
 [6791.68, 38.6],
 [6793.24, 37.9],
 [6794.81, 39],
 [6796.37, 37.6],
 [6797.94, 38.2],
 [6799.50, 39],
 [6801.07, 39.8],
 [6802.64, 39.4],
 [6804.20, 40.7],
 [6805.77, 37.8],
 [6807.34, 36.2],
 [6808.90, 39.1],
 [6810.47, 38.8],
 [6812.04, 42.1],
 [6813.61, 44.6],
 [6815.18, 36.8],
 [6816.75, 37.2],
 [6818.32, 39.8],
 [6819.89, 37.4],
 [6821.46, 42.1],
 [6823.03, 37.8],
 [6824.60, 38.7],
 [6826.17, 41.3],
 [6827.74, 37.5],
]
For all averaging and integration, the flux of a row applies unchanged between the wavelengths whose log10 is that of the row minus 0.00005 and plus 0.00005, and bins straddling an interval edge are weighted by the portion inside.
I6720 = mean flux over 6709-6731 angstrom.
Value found 40.6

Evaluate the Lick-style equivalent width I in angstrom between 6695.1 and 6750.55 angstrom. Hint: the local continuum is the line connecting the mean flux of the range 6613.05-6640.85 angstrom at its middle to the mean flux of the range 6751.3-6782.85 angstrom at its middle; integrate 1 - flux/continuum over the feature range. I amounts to 3.9 angstrom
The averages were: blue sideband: 54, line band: 42.1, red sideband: 41.2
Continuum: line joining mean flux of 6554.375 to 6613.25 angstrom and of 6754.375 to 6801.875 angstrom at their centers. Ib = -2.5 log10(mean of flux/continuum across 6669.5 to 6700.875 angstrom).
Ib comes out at 0.08 mag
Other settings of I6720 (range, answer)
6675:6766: 42.3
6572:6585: 56.9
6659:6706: 46.3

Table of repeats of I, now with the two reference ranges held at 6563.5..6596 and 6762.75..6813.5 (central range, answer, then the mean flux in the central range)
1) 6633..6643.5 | -0.04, 52.8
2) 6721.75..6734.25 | 1.42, 39.8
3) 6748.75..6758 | 0.72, 39.4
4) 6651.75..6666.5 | 0.99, 47.4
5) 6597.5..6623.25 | -0.80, 56.6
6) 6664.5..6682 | 0.43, 48.4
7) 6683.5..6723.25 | 3.09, 43.4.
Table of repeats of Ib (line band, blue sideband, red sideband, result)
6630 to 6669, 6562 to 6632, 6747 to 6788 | 0.02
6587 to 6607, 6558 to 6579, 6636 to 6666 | -0.04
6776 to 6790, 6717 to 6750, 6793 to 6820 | 0.01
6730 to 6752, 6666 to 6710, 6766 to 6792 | 0.05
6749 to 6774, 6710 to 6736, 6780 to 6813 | -0.04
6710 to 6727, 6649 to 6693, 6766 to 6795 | 0.09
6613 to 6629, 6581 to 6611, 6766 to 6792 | 0.02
